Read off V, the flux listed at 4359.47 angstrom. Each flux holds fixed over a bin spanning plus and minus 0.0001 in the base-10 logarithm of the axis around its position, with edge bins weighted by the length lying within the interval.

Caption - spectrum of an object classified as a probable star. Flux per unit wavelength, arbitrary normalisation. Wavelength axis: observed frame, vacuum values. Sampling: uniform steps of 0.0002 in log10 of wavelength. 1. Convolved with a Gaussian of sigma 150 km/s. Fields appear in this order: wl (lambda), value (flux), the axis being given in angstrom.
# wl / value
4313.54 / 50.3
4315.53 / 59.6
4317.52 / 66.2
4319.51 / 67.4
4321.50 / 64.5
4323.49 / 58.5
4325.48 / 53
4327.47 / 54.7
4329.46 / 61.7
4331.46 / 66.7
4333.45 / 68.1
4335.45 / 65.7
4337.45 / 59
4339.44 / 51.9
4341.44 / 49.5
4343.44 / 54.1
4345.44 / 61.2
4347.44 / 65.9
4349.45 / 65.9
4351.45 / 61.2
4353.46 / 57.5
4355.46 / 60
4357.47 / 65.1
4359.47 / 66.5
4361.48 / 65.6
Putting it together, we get 66.5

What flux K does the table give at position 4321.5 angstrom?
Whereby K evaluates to 64.5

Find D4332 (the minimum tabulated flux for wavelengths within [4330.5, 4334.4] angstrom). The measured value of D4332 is 66.7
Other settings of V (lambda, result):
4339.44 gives 51.9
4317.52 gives 66.2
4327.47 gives 54.7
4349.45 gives 65.9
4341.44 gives 49.5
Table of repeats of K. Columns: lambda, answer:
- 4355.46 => 60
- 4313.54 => 50.3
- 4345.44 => 61.2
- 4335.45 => 65.7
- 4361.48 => 65.6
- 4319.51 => 67.4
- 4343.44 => 54.1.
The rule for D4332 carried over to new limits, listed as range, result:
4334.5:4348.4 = 49.5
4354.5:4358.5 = 60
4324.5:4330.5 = 53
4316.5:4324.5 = 58.5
